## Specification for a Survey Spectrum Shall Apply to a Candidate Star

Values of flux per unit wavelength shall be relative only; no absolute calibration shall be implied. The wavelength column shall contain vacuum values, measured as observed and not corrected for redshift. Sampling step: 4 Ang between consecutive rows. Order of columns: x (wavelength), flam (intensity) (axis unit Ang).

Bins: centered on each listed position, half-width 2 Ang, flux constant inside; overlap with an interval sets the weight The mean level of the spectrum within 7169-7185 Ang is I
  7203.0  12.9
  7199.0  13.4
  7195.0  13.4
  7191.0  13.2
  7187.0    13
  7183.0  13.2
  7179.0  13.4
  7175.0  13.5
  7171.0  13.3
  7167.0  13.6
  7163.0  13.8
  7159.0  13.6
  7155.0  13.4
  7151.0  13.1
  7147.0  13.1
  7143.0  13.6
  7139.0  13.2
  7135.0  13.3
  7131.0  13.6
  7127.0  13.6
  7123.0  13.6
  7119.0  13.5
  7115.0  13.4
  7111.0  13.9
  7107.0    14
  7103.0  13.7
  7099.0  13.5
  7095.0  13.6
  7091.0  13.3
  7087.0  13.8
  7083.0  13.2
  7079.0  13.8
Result 13.3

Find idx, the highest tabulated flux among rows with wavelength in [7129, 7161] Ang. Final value 13.6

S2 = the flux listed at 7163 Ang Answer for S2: 13.8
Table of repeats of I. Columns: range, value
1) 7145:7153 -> 13.1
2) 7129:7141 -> 13.4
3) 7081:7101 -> 13.5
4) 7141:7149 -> 13.3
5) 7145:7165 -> 13.4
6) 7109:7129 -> 13.6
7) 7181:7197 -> 13.2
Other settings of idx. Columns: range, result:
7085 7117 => 14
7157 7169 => 13.8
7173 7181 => 13.5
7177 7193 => 13.4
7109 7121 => 13.9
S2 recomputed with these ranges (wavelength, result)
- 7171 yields 13.3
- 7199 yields 13.4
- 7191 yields 13.2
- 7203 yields 12.9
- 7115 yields 13.4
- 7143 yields 13.6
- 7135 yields 13.3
